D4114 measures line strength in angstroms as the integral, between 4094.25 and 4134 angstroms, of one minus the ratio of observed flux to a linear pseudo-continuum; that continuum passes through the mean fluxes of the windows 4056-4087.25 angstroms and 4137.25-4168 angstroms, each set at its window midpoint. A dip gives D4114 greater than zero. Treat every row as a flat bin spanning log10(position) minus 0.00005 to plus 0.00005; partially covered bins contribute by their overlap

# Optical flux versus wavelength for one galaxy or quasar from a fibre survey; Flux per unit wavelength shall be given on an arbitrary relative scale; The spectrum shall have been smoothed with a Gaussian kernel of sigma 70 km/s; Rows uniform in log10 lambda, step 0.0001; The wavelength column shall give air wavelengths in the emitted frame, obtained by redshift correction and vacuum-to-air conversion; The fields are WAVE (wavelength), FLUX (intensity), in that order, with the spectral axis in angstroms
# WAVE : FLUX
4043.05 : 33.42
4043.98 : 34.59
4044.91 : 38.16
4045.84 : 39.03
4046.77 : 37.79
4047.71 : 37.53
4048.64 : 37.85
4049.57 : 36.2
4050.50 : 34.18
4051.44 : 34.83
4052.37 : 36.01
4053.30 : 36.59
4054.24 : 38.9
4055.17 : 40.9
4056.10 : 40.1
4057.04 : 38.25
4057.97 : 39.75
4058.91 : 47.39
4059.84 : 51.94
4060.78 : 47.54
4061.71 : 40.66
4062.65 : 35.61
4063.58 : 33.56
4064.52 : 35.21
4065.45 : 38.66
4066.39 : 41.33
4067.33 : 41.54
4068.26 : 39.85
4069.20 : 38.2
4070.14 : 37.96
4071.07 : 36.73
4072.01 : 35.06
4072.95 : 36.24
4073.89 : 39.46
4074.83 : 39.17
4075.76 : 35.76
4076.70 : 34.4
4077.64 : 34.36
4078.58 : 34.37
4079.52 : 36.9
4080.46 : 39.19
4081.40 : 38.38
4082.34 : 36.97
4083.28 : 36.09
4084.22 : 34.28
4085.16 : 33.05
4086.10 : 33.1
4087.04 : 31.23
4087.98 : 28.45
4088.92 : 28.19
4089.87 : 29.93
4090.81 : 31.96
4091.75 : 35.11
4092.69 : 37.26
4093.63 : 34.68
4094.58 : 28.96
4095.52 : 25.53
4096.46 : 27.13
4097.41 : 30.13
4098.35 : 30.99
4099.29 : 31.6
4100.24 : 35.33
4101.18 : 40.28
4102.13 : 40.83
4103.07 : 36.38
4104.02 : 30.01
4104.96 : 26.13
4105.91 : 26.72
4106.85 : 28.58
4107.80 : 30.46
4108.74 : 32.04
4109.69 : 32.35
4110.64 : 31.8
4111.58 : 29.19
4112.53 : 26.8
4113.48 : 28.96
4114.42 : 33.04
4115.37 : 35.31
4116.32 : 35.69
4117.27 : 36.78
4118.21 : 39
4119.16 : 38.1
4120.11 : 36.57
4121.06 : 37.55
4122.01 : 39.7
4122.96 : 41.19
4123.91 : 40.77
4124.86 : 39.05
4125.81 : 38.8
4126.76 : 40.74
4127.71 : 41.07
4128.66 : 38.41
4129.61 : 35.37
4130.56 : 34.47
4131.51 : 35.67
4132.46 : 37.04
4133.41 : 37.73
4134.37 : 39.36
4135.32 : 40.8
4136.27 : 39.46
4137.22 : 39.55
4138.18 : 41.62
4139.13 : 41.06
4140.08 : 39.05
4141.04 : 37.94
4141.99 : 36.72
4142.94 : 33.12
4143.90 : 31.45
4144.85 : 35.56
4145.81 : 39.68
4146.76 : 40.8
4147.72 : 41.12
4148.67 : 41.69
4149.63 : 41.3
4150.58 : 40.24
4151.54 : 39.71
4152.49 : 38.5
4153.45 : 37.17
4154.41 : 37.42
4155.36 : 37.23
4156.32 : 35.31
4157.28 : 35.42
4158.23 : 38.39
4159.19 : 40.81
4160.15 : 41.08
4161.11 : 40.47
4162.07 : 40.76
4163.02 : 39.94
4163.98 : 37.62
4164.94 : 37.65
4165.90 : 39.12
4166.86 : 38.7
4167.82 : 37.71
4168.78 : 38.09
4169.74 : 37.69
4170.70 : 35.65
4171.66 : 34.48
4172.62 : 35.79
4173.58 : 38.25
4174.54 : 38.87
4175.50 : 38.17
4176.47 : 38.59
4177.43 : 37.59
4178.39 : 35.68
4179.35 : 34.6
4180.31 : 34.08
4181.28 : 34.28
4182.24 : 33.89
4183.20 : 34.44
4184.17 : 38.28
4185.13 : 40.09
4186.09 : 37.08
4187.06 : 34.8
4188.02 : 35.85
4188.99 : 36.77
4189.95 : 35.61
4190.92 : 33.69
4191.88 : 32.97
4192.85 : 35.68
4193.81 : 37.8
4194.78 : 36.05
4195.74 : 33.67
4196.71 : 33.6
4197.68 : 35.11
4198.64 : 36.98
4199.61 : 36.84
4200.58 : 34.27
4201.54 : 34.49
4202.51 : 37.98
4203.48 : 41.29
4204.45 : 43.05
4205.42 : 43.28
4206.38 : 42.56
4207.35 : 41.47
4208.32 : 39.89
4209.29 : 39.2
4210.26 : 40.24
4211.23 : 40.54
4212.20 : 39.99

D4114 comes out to 4.1 angstroms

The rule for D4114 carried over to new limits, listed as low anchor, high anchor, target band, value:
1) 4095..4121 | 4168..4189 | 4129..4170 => -4.13 angstroms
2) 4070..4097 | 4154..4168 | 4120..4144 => -0.98 angstroms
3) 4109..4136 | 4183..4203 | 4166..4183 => -0.29 angstroms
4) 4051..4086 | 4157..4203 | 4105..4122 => 2.13 angstroms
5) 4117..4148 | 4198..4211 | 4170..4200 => 2.36 angstroms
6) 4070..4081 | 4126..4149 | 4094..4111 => 2.70 angstroms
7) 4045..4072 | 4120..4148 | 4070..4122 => 6.75 angstroms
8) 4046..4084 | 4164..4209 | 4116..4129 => -0.41 angstroms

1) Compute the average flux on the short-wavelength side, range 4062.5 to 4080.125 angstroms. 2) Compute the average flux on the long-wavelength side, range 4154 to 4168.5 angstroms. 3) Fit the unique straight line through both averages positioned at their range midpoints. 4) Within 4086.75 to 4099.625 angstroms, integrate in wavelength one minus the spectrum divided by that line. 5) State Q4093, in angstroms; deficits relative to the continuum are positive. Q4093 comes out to 2.3 angstroms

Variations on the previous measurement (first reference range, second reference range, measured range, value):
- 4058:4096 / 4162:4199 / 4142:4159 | -0.7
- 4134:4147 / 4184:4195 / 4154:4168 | -0.4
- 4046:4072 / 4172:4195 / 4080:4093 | 1.6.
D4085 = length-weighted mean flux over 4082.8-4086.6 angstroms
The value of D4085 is 34.1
